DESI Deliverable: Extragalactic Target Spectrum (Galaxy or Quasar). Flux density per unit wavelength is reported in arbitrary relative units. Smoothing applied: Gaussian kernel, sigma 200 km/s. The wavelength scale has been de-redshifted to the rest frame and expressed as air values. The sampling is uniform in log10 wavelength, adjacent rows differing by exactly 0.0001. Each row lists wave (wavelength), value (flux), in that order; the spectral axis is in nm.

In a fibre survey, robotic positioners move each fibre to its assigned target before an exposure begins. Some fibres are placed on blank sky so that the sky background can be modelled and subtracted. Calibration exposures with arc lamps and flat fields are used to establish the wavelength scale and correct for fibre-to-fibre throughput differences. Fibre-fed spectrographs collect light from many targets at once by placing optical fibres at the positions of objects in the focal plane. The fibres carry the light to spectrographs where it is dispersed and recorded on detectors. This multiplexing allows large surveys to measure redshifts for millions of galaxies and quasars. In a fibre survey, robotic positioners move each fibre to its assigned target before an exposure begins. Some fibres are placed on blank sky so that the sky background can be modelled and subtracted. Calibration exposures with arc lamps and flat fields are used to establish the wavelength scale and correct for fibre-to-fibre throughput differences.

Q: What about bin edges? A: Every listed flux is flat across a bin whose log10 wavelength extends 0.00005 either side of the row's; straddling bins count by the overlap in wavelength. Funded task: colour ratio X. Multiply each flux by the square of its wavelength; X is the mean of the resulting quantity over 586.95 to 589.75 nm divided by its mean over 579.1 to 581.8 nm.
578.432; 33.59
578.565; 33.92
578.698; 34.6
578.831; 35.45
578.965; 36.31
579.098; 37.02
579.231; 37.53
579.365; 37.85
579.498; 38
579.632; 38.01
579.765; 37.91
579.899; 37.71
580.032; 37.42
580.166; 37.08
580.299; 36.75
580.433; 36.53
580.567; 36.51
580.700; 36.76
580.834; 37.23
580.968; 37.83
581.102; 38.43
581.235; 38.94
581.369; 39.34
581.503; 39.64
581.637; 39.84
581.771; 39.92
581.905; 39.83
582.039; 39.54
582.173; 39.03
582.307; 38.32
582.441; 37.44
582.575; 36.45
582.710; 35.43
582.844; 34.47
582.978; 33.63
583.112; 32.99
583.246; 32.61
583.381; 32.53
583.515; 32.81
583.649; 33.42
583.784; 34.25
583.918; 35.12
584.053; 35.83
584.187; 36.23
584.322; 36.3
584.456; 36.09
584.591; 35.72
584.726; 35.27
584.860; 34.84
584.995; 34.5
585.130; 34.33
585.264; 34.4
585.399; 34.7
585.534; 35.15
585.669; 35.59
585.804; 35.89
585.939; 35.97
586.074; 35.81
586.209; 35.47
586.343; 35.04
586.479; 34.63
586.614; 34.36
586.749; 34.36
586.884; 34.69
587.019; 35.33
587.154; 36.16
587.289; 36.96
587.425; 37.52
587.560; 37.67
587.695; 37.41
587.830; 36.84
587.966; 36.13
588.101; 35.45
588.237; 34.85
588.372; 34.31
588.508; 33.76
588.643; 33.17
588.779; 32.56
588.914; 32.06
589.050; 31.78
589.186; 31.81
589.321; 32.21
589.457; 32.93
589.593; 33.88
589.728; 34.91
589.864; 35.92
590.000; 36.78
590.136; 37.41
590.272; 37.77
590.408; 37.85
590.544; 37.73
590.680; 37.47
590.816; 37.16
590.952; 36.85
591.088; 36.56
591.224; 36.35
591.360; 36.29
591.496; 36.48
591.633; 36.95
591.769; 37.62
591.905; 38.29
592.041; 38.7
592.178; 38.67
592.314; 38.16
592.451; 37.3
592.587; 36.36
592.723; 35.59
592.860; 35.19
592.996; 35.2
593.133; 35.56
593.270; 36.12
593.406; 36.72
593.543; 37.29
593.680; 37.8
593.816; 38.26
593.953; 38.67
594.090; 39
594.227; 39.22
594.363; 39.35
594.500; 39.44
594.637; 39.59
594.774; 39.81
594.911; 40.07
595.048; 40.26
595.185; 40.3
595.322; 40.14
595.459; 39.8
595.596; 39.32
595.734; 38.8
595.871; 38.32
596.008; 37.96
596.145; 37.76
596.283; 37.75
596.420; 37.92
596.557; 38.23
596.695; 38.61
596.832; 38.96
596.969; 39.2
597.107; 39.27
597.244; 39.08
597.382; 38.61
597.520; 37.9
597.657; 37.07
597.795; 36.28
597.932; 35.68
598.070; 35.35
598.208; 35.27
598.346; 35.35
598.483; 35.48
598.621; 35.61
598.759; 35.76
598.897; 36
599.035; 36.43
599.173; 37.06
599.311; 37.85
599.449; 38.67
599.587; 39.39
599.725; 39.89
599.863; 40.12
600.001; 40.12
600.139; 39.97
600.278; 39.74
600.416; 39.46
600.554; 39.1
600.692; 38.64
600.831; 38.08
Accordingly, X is 0.94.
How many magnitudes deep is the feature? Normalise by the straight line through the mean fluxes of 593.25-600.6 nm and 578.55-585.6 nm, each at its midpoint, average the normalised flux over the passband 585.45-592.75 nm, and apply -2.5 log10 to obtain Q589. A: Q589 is 0.044 mag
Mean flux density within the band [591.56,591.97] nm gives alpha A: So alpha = 37.6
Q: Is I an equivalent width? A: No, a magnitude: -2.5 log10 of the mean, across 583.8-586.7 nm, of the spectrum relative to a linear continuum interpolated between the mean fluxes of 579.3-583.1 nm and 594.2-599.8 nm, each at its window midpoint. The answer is 0.07 mag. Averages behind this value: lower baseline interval 37.6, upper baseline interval 38.1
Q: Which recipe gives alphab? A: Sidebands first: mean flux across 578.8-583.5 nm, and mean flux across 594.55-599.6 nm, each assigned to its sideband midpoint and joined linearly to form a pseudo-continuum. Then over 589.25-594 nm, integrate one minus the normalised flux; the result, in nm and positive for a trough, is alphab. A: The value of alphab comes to 0.13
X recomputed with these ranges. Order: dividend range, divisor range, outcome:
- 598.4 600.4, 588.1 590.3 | 1.15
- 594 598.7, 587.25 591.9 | 1.10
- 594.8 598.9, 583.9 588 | 1.10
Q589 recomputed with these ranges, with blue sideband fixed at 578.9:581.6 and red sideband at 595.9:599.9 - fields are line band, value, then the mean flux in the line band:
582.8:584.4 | 0.10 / 34.2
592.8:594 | 0.02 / 36.7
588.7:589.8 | 0.15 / 32.8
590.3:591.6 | 0.02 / 37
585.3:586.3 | 0.06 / 35.5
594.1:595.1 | -0.06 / 39.6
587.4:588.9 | 0.07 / 35.3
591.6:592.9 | 0.01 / 37.3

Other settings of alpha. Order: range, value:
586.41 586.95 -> 34.5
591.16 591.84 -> 36.8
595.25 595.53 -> 40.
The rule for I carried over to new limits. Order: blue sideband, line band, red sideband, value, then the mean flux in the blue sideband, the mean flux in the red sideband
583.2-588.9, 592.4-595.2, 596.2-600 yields -0.04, 35.1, 37.6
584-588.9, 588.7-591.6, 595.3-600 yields 0.02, 35.3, 37.8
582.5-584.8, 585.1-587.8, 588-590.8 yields -0.03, 34.7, 34.8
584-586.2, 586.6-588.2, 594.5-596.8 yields 0.00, 35.4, 39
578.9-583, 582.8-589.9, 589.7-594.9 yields 0.09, 37.7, 37.4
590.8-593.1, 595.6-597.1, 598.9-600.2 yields -0.01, 36.9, 38.7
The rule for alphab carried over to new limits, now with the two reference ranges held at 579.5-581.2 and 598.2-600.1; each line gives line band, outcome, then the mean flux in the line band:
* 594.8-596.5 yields -0.072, 39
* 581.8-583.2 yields 0.025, 36.7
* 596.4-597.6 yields -0.038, 38.7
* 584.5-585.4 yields 0.062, 34.9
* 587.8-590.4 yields 0.205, 34.5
